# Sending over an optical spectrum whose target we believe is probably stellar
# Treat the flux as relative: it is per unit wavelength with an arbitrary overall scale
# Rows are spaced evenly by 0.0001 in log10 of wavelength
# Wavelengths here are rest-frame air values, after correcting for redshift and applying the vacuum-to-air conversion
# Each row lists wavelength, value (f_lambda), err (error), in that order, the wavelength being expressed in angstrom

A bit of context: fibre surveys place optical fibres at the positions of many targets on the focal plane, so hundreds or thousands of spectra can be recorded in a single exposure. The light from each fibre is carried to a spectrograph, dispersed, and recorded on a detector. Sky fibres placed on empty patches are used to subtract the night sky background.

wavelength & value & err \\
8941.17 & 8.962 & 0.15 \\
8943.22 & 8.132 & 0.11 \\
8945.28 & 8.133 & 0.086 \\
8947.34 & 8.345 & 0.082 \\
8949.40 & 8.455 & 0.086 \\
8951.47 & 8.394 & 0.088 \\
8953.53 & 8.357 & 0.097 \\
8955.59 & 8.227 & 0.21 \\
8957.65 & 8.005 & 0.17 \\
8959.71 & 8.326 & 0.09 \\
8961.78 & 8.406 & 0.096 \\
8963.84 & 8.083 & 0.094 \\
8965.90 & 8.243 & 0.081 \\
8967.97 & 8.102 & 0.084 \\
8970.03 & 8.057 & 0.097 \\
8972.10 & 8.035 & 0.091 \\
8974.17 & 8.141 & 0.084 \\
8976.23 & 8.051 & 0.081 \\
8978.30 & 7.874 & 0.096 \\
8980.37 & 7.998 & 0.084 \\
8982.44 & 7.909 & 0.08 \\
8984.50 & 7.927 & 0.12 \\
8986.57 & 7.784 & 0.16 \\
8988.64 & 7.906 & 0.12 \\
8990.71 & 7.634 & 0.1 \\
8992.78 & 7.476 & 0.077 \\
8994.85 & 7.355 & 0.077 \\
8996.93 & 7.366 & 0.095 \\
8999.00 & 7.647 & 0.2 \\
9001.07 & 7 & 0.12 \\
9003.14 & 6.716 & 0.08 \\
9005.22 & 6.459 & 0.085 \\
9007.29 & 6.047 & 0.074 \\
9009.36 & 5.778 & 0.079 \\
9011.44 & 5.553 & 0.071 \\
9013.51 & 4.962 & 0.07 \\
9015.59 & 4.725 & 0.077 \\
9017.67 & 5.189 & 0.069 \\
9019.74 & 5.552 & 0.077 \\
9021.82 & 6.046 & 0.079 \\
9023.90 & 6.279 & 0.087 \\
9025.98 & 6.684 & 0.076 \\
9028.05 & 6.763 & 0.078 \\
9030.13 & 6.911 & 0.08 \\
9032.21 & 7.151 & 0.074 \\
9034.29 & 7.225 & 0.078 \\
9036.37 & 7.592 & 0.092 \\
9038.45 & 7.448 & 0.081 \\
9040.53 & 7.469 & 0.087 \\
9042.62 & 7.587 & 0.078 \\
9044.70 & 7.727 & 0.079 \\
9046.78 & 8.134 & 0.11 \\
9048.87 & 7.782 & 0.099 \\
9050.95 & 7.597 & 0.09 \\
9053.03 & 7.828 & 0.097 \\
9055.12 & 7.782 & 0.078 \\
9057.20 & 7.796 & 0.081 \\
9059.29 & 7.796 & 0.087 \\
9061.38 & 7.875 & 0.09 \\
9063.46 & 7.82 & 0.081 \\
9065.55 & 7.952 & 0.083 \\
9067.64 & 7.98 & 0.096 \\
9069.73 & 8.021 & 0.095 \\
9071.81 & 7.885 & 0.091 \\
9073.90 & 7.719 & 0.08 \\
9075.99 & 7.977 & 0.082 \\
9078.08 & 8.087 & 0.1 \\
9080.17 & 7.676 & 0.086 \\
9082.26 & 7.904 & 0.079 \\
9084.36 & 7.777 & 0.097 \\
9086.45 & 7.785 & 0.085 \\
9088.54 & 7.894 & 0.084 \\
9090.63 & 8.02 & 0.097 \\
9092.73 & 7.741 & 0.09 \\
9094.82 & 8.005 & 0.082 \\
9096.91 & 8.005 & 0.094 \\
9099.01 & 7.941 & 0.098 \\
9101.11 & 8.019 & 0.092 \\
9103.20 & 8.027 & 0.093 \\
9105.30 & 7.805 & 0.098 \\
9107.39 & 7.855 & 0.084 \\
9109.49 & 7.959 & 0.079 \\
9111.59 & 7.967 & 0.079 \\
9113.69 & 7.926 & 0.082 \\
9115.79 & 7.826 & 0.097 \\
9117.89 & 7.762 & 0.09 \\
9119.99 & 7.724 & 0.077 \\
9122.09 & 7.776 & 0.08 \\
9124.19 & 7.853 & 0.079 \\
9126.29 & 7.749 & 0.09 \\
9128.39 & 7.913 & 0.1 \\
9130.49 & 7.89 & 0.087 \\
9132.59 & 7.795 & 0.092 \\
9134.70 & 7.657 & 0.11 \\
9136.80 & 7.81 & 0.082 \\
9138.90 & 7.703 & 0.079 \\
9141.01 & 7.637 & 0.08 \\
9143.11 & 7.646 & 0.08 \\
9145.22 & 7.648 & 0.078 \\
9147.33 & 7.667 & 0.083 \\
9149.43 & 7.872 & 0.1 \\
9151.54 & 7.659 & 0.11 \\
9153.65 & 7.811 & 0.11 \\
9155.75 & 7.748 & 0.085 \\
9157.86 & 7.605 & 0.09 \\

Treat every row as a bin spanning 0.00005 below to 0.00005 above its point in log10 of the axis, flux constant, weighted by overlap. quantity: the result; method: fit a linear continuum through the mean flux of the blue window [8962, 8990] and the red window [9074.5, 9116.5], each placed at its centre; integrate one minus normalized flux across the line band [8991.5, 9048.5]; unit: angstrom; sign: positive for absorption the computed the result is 9.0 angstrom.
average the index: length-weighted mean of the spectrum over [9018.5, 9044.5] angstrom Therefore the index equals 6.91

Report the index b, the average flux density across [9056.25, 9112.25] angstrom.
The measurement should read 7.9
